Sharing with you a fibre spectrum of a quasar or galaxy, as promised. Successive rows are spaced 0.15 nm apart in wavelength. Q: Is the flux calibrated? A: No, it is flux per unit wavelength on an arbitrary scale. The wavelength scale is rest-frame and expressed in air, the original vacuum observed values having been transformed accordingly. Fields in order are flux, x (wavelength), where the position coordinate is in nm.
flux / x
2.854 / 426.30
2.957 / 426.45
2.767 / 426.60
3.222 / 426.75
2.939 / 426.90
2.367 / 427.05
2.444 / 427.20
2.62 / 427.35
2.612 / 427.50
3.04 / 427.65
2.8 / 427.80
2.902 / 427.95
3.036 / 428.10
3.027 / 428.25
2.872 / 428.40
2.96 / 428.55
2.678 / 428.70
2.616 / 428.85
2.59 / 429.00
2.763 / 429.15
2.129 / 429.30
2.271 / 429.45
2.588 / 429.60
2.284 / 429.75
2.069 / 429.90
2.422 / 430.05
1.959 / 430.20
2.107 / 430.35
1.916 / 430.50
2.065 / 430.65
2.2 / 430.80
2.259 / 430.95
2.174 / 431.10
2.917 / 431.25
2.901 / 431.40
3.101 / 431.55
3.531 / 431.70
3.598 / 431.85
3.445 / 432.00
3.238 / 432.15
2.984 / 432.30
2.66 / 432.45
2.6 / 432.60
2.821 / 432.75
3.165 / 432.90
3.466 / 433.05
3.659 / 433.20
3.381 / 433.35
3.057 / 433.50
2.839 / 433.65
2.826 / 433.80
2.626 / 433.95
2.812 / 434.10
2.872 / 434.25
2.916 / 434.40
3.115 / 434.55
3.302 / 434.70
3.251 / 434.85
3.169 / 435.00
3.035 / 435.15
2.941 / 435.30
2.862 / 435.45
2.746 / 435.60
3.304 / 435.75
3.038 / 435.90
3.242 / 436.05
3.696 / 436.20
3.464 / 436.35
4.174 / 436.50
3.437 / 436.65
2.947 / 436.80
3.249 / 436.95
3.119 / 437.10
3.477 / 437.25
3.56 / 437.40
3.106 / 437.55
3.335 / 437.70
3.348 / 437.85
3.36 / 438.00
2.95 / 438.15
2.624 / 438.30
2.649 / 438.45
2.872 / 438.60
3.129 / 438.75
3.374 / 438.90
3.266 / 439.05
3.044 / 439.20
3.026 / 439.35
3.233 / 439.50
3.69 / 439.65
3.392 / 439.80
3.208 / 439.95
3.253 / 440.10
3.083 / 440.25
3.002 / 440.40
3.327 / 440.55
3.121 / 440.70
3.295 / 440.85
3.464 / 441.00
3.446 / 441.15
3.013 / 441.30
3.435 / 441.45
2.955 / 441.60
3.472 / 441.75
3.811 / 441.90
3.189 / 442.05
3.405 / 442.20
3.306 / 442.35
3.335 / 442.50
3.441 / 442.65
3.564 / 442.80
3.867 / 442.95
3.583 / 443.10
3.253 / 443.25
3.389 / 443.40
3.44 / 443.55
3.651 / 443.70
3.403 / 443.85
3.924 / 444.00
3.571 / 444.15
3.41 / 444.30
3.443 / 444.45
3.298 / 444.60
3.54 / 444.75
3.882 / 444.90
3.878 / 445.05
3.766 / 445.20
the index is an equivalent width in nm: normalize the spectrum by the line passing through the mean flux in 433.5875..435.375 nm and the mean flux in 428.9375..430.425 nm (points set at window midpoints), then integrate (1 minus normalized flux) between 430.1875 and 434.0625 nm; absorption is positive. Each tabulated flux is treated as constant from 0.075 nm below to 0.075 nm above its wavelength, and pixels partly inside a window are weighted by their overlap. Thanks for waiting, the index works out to -0.26 nm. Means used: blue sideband 2.32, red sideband 2.98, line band 2.84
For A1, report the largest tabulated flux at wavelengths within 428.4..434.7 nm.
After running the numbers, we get 3.659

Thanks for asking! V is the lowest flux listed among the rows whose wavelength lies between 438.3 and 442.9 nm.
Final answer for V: 2.624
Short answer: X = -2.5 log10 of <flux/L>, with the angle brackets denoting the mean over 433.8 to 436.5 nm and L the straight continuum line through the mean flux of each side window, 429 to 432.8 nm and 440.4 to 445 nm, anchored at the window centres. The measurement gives -0.07 mag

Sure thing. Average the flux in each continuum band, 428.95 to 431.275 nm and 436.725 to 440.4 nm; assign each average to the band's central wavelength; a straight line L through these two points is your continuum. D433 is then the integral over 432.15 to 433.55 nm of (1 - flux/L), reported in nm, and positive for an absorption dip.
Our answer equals -0.29 nm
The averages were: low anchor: 2.28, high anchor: 3.18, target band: 3.1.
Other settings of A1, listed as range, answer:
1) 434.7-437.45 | 4.174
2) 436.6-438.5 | 3.56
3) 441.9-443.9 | 3.867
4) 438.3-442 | 3.811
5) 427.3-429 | 3.04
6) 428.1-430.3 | 3.036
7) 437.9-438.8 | 3.36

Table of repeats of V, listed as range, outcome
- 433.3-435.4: 2.626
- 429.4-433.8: 1.916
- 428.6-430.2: 1.959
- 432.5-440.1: 2.6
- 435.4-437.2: 2.746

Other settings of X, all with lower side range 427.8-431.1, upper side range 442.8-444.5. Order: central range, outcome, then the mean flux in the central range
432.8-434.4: -0.11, 3.06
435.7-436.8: -0.16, 3.45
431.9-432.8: -0.11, 2.98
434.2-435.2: -0.09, 3.1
